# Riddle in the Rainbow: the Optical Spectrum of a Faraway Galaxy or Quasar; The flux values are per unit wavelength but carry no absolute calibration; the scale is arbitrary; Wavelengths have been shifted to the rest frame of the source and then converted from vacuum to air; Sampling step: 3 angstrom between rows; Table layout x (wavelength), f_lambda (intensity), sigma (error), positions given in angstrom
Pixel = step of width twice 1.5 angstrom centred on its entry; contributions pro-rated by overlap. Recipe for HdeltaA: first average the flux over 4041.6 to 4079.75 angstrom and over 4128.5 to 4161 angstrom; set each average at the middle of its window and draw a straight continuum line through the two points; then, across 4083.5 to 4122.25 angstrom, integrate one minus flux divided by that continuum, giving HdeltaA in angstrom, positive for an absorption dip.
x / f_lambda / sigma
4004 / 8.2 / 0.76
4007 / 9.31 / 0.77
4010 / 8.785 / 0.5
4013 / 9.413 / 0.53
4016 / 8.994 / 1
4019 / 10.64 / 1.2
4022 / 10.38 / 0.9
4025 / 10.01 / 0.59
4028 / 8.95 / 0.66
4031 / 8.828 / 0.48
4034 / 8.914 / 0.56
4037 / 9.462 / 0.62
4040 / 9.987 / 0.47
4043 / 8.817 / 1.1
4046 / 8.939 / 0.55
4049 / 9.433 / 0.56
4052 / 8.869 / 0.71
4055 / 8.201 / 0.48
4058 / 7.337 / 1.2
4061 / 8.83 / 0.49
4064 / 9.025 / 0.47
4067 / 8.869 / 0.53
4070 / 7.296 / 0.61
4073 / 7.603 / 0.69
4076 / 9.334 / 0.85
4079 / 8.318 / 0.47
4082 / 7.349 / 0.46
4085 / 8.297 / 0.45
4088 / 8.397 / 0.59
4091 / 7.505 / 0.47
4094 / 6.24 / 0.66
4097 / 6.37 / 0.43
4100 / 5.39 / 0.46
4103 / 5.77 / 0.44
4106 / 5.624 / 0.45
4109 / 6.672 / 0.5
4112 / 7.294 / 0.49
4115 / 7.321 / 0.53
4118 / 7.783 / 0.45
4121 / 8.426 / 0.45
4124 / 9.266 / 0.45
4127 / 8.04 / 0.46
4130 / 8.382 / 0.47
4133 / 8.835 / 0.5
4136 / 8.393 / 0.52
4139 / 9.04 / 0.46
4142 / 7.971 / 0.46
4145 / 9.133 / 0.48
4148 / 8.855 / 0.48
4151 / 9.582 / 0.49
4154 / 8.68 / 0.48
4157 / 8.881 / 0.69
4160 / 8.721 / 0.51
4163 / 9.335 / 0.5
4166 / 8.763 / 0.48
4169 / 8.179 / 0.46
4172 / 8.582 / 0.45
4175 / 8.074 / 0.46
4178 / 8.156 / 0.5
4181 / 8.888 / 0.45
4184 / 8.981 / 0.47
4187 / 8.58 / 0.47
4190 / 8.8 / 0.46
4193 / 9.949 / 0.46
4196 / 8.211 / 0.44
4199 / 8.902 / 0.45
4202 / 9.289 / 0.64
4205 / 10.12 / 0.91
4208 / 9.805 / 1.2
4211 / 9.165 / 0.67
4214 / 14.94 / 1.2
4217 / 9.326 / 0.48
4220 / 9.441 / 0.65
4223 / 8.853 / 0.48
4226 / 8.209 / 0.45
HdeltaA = 7.4 angstrom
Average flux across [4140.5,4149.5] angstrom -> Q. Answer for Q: 8.65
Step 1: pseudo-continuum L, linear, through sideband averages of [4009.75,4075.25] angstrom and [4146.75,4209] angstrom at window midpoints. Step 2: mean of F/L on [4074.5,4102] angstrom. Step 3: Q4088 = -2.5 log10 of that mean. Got 0.20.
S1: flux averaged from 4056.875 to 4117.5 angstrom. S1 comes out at 7.45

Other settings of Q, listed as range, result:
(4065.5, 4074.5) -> 7.92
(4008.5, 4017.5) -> 9.06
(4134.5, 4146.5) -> 8.63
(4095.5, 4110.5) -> 5.97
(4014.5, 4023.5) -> 10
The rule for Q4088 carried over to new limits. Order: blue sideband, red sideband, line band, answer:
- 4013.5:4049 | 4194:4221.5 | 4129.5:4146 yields 0.13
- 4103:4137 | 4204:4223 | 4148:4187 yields 0.04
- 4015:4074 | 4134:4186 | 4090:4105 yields 0.39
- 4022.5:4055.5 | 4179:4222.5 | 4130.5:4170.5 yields 0.08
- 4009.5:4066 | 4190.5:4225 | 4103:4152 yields 0.17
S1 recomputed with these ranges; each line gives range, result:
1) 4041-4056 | 8.91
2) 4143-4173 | 8.86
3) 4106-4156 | 8.28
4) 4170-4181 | 8.35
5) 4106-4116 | 6.86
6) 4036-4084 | 8.59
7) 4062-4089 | 8.28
